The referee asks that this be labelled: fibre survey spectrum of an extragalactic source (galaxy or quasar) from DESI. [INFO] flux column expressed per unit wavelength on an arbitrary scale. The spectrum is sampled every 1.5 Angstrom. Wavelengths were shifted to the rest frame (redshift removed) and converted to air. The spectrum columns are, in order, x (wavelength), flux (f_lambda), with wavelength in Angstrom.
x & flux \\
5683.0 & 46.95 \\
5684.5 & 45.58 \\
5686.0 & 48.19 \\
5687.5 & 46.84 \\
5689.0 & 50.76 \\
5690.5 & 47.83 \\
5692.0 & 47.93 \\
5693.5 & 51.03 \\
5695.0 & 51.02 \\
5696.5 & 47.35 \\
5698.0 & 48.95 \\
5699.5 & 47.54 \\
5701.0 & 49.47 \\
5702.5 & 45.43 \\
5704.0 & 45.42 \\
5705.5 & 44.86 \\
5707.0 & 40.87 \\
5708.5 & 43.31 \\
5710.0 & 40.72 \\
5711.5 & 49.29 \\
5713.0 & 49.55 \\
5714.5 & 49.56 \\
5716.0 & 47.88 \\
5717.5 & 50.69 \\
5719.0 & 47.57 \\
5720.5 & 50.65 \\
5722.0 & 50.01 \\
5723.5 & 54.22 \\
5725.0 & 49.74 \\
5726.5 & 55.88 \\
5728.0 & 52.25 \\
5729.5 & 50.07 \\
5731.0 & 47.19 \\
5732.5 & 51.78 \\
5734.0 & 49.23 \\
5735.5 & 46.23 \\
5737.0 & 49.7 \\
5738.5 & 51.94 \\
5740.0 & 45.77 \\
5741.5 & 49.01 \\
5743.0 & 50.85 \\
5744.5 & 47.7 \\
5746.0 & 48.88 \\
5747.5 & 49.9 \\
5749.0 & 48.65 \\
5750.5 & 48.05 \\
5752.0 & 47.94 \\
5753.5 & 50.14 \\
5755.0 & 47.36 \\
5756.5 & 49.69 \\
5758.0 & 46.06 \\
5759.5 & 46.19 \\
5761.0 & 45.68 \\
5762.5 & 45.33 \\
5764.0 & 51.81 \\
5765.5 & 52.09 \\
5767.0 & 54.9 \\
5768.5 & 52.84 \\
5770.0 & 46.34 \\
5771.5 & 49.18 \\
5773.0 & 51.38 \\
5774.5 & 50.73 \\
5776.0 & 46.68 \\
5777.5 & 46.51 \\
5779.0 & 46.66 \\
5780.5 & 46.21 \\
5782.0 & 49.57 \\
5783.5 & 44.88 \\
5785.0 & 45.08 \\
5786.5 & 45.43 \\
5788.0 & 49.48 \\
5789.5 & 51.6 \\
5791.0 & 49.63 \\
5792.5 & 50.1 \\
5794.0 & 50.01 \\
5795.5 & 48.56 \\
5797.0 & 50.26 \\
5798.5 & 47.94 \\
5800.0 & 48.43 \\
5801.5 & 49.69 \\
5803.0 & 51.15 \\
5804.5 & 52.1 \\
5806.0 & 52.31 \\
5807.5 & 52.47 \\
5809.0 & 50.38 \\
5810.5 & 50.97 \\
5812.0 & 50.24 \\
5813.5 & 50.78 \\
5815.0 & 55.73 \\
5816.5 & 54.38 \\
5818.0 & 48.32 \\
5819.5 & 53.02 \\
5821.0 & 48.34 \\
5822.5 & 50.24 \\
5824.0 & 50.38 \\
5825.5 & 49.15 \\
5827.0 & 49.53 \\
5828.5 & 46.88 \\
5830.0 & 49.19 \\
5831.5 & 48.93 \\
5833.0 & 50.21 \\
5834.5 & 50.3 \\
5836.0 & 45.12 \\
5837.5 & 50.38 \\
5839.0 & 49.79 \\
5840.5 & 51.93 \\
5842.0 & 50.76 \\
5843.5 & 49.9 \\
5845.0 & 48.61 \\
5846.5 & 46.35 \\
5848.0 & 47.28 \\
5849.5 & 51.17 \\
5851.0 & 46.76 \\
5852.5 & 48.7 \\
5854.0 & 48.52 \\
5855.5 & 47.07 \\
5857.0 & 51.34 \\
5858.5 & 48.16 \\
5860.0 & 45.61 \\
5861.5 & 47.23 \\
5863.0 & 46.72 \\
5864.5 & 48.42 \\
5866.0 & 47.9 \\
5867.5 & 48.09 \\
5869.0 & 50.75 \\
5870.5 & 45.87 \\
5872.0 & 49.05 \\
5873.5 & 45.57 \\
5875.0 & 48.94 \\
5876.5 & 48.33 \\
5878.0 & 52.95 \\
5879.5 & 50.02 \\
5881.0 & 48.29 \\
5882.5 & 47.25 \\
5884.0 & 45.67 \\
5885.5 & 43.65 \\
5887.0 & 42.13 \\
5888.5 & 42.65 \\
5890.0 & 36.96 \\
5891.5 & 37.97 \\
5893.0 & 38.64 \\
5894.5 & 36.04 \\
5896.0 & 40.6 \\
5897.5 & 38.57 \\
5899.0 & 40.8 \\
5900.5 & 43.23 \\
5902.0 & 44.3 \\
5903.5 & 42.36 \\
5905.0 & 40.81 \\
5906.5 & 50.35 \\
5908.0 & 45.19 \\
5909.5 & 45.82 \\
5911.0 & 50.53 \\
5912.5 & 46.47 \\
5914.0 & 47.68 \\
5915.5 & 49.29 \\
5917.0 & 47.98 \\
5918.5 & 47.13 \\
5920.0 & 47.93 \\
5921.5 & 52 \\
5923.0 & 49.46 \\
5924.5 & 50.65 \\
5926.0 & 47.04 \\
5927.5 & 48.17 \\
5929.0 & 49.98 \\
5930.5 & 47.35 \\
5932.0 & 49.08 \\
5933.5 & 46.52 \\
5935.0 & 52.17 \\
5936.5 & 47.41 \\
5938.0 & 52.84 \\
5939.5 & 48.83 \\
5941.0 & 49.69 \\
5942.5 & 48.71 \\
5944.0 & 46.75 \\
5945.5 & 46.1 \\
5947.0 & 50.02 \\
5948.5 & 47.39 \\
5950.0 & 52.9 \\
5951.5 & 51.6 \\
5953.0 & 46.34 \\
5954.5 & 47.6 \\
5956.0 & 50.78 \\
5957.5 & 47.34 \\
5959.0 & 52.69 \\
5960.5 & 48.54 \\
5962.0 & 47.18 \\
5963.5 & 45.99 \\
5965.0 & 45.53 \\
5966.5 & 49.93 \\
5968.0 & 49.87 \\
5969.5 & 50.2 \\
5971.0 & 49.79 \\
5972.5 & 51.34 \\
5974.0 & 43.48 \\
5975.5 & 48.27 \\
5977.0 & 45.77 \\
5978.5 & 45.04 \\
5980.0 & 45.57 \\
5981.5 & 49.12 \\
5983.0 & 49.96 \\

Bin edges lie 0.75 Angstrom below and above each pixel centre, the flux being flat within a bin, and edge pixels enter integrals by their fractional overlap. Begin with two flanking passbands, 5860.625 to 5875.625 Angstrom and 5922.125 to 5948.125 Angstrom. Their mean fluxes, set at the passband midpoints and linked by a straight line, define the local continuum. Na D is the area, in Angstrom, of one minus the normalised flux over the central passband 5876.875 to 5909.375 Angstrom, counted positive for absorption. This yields 3.3 Angstrom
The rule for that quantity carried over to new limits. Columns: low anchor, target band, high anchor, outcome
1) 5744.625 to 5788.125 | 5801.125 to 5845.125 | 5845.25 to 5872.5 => -2.0 Angstrom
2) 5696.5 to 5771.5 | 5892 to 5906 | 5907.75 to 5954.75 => 2.3 Angstrom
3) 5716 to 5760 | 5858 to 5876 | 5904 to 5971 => 0.4 Angstrom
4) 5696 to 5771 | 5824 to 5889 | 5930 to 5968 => 0.7 Angstrom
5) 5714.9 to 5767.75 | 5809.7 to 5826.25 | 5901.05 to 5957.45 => -0.7 Angstrom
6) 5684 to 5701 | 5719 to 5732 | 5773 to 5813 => -0.6 Angstrom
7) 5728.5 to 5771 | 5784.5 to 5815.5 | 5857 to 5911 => -1.7 Angstrom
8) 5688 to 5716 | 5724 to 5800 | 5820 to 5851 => -1.4 Angstrom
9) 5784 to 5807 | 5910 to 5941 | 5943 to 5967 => -0.1 Angstrom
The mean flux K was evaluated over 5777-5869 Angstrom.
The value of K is 49.2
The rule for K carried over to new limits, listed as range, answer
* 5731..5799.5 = 48.7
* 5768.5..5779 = 48.7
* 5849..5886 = 48.1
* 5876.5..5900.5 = 43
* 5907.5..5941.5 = 48.7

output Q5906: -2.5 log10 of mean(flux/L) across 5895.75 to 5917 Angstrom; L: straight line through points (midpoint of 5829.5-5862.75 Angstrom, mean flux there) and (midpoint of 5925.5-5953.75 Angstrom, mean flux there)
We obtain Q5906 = 0.09 mag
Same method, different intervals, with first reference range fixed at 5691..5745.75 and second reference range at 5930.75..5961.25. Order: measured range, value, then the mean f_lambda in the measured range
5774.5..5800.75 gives 0.014 mag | 48.1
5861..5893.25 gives 0.065 mag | 46.2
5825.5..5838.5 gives 0.001 mag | 48.9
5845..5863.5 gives 0.022 mag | 48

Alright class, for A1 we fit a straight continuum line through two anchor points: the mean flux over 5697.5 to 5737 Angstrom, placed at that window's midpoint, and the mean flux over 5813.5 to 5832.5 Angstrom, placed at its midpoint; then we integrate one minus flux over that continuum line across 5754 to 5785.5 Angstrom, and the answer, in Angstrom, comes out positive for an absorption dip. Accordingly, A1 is 0.6 Angstrom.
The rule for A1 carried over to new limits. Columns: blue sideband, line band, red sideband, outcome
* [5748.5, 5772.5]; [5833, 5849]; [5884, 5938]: -0.7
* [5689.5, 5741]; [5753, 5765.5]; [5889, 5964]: 0.1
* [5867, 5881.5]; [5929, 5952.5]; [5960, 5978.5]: -0.5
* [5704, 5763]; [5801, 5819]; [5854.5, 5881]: -1.2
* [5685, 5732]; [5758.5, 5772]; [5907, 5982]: -0.2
